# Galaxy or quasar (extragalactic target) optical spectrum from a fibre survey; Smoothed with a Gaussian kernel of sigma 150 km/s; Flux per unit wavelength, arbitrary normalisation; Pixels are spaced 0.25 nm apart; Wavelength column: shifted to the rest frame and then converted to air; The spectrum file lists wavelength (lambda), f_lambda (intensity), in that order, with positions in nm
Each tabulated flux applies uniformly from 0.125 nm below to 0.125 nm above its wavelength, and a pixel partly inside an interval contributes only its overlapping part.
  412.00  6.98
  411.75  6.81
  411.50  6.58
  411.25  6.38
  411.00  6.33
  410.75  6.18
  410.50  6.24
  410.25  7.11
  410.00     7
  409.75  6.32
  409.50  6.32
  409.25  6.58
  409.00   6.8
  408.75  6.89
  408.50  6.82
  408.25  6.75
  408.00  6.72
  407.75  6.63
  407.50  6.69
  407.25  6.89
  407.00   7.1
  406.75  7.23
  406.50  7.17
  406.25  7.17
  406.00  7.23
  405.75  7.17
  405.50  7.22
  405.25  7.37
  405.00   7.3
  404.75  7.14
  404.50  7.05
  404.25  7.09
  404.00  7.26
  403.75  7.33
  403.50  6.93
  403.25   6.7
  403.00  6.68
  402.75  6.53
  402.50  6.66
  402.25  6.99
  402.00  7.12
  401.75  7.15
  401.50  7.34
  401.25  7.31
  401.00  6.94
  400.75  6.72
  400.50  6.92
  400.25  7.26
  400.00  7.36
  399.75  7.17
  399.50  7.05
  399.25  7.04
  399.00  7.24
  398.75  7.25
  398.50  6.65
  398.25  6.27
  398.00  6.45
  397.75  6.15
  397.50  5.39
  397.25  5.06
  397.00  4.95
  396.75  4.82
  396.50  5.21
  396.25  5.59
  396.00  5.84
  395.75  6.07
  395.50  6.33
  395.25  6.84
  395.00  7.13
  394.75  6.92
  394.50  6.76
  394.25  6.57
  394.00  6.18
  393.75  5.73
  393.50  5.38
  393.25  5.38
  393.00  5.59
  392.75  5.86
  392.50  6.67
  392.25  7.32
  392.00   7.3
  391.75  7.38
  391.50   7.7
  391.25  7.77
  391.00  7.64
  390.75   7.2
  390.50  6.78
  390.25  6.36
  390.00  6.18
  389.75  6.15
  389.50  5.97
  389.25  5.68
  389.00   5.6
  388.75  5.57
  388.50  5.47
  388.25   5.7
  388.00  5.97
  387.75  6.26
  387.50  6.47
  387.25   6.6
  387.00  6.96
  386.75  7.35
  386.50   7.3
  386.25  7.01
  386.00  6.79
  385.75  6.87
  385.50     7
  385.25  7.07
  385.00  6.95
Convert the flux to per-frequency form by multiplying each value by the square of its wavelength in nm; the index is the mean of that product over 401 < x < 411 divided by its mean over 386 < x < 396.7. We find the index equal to 1.2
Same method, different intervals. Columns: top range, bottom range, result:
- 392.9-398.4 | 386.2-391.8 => 0.94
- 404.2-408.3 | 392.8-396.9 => 1.24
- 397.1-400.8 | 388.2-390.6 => 1.17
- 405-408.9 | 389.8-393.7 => 1.13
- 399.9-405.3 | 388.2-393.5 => 1.16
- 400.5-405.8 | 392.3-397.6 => 1.24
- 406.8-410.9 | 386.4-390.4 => 1.19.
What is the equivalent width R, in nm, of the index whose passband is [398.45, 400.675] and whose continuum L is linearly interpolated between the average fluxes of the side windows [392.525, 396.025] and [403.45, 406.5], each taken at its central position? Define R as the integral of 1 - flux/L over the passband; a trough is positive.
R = -0.138 nm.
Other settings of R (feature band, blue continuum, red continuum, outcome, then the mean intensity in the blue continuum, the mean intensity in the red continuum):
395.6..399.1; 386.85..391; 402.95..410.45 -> 0.35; 6.23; 6.95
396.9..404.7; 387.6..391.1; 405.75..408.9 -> -0.13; 6.17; 6.95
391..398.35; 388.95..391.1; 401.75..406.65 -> 0.40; 6.41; 7.06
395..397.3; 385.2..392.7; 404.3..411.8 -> 0.34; 6.66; 6.84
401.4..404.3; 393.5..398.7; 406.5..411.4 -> -0.27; 6.05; 6.7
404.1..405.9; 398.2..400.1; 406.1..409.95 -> -0.08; 7.03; 6.81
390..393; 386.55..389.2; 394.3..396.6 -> -0.35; 6.21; 6.32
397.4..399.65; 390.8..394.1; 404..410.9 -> 0.04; 6.62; 6.9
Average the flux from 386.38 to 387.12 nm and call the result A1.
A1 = 7.2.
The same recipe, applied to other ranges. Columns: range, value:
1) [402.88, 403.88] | 6.91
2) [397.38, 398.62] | 6.18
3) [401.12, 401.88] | 7.26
